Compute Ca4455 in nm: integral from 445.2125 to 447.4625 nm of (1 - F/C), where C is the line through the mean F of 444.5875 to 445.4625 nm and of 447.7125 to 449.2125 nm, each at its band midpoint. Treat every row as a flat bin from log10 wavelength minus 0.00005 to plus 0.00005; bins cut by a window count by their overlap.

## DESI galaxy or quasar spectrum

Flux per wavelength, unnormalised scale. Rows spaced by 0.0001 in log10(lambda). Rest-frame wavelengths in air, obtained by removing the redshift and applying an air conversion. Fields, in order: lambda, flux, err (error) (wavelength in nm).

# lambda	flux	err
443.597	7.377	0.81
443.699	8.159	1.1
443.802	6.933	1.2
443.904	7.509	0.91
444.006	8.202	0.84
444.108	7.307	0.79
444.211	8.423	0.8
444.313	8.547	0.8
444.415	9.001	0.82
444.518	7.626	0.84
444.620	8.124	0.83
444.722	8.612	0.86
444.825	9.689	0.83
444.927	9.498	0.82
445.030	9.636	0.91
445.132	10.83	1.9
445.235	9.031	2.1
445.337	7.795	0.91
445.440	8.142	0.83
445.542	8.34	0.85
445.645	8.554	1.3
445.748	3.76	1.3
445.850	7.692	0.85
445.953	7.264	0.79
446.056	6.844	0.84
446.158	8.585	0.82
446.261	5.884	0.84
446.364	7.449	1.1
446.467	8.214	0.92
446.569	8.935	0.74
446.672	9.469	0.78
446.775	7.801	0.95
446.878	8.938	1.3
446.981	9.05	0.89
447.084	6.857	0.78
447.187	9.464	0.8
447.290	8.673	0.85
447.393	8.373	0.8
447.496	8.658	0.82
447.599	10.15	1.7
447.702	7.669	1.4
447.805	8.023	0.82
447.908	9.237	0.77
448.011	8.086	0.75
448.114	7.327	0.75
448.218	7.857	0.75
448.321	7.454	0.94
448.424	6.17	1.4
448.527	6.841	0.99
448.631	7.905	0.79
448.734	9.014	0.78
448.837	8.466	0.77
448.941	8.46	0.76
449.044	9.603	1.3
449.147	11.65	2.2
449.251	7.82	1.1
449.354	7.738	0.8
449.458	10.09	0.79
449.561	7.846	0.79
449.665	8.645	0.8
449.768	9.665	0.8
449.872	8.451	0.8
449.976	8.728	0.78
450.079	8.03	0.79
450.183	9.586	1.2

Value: 0.21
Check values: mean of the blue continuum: 9.09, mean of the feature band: 7.95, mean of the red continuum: 8.27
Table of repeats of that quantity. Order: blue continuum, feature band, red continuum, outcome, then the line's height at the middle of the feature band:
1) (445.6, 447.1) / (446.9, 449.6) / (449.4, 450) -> -0.01 nm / 8.38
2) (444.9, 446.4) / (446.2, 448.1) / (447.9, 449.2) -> -0.06 nm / 8.11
